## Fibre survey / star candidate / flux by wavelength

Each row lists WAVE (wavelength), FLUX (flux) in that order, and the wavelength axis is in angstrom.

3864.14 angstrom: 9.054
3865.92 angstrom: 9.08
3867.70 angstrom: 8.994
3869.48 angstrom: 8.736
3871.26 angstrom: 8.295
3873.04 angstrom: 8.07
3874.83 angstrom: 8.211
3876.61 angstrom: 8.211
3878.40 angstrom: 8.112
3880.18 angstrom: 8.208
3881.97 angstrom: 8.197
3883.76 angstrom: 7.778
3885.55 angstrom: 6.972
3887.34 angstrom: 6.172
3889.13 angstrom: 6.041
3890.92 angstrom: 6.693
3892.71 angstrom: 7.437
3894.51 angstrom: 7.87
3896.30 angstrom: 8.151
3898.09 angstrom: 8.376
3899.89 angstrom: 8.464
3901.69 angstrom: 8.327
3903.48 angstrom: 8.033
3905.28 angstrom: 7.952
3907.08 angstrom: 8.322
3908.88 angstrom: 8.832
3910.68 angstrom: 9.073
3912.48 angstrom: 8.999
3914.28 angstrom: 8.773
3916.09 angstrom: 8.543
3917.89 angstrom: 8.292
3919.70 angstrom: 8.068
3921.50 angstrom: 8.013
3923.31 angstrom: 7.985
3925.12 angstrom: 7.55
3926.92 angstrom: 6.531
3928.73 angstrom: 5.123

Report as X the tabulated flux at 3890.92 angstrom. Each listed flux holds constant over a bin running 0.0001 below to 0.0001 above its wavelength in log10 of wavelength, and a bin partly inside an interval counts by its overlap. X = 6.693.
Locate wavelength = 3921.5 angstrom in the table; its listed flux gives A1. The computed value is 8.013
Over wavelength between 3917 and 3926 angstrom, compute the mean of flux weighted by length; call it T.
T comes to 7.98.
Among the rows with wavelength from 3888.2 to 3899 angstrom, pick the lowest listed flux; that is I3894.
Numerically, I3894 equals 6.041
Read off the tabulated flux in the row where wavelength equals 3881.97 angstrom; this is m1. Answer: 8.197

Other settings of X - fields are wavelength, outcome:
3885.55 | 6.972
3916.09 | 8.543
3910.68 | 9.073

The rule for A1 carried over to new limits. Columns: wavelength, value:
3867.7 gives 8.994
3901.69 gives 8.327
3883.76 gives 7.778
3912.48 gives 8.999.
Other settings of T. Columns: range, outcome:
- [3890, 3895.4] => 7.32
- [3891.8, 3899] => 7.96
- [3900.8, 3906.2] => 8.11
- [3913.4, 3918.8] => 8.52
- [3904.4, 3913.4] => 8.64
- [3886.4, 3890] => 6.12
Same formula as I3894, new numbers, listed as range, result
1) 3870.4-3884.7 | 7.778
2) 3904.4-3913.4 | 7.952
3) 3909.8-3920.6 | 8.068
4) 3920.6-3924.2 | 7.985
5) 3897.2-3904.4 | 8.033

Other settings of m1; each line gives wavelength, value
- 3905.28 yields 7.952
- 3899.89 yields 8.464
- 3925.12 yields 7.55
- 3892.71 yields 7.437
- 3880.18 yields 8.208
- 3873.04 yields 8.07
